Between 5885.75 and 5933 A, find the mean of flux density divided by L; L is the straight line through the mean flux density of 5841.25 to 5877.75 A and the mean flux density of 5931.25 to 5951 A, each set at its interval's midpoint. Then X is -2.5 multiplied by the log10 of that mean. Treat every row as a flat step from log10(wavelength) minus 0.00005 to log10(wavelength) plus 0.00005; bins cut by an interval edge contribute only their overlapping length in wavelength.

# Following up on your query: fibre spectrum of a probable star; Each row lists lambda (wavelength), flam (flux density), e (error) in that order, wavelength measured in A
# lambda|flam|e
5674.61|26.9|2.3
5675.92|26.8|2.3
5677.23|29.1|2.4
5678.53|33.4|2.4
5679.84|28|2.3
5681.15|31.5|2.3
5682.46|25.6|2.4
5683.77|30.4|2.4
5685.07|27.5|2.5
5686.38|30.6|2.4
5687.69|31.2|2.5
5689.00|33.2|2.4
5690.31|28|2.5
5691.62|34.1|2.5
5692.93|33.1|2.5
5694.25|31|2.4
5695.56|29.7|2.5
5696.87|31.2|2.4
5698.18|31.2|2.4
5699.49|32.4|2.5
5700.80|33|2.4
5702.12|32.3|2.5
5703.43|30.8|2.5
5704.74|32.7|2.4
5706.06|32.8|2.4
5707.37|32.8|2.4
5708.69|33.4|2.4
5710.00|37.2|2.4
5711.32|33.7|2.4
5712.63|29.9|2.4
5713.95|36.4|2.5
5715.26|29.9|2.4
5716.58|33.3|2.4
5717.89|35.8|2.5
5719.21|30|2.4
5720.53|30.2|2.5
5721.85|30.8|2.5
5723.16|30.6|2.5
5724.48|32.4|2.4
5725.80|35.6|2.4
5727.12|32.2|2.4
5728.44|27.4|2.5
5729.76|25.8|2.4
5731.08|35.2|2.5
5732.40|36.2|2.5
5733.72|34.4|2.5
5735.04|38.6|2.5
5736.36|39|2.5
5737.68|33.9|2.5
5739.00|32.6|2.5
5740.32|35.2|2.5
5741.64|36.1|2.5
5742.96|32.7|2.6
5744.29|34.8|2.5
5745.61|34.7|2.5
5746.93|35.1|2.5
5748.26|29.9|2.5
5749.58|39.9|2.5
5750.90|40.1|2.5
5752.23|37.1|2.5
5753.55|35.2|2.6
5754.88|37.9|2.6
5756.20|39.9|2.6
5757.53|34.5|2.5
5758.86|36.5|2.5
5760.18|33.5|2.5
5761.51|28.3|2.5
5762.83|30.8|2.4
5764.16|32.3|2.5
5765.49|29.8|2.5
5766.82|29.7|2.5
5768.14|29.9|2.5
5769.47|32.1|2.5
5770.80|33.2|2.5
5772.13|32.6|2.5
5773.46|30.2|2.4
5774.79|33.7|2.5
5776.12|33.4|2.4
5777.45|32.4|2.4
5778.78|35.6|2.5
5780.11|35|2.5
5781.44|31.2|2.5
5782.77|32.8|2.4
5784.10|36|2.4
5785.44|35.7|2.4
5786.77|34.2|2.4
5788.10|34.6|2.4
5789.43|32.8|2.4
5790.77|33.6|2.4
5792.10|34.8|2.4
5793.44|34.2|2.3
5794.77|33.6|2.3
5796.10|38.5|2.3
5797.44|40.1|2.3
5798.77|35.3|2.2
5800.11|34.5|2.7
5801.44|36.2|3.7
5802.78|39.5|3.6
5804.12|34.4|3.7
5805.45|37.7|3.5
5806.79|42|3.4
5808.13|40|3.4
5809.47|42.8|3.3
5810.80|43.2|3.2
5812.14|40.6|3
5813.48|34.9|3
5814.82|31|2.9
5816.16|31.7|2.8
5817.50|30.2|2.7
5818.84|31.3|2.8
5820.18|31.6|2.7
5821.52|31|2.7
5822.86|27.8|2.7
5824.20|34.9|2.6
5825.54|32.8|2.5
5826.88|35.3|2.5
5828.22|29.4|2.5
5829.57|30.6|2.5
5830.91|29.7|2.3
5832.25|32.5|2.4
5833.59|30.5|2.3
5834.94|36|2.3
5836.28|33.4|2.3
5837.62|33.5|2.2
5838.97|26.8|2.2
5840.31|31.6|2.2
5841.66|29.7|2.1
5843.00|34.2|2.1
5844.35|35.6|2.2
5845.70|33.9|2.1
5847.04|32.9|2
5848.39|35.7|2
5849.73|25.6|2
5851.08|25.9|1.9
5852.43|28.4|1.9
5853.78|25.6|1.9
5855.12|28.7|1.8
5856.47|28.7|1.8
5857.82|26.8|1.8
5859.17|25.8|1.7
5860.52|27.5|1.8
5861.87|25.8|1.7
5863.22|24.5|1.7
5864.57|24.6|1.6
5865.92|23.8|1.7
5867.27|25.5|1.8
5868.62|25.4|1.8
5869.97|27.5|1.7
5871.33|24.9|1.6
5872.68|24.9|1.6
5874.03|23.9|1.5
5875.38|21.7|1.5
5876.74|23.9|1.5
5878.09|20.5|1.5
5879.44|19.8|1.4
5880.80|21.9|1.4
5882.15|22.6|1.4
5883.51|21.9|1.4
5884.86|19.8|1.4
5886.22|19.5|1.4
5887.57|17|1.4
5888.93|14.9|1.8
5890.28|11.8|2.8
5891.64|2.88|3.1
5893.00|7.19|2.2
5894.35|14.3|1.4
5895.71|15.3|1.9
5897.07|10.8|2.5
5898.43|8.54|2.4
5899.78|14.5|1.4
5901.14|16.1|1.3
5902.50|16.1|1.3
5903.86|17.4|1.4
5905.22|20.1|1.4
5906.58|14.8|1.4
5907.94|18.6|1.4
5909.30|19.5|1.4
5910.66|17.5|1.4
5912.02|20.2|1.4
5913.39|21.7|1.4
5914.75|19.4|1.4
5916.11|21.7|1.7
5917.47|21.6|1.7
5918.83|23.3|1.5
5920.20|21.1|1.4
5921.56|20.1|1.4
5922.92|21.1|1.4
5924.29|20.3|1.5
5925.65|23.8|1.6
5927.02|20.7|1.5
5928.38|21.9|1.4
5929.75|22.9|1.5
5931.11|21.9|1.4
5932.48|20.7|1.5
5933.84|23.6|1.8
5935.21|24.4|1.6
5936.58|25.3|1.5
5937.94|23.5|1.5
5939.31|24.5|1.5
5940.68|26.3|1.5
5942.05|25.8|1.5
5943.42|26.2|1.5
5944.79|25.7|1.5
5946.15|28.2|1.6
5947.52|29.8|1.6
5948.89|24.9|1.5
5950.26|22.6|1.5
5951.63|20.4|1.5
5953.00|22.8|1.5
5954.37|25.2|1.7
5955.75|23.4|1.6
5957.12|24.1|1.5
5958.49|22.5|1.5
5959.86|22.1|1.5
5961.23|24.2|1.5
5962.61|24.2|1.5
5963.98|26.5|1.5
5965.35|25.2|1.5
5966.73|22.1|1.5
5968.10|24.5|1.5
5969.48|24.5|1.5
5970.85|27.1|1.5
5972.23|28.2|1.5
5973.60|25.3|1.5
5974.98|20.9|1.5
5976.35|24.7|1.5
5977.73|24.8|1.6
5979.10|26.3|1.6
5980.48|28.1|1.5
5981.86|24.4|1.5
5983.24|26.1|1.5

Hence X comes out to 0.41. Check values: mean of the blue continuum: 27.4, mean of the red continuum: 25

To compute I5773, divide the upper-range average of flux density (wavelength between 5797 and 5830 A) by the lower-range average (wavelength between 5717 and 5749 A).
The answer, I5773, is 1.05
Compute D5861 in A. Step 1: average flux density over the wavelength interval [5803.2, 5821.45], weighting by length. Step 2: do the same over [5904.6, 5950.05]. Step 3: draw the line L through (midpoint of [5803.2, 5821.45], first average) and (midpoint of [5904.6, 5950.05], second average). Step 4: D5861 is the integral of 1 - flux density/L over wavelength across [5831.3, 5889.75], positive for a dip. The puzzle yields 7.8 A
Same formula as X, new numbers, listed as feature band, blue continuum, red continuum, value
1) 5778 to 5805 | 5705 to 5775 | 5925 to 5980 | -0.13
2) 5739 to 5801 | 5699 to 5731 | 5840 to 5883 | -0.14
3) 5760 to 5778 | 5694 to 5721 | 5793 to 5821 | 0.11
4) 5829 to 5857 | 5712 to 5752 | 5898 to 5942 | -0.19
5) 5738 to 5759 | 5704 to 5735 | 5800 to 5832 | -0.08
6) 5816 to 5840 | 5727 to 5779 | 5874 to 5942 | -0.18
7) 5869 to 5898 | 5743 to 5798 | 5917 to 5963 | 0.42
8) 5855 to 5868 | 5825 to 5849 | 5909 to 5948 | 0.15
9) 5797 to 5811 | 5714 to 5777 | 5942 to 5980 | -0.23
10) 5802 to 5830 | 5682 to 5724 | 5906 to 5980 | -0.25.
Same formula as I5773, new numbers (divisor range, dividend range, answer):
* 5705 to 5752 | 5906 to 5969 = 0.68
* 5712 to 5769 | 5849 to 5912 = 0.61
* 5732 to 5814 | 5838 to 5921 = 0.63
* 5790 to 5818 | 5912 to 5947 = 0.63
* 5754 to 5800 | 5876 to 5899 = 0.48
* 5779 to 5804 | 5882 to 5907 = 0.42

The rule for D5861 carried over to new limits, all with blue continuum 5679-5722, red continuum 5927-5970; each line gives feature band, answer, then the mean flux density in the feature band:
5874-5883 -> 1.5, 21.9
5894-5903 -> 4.2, 13.6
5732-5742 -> -1.7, 35.8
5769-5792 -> -3.4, 33.5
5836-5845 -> -1.5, 32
